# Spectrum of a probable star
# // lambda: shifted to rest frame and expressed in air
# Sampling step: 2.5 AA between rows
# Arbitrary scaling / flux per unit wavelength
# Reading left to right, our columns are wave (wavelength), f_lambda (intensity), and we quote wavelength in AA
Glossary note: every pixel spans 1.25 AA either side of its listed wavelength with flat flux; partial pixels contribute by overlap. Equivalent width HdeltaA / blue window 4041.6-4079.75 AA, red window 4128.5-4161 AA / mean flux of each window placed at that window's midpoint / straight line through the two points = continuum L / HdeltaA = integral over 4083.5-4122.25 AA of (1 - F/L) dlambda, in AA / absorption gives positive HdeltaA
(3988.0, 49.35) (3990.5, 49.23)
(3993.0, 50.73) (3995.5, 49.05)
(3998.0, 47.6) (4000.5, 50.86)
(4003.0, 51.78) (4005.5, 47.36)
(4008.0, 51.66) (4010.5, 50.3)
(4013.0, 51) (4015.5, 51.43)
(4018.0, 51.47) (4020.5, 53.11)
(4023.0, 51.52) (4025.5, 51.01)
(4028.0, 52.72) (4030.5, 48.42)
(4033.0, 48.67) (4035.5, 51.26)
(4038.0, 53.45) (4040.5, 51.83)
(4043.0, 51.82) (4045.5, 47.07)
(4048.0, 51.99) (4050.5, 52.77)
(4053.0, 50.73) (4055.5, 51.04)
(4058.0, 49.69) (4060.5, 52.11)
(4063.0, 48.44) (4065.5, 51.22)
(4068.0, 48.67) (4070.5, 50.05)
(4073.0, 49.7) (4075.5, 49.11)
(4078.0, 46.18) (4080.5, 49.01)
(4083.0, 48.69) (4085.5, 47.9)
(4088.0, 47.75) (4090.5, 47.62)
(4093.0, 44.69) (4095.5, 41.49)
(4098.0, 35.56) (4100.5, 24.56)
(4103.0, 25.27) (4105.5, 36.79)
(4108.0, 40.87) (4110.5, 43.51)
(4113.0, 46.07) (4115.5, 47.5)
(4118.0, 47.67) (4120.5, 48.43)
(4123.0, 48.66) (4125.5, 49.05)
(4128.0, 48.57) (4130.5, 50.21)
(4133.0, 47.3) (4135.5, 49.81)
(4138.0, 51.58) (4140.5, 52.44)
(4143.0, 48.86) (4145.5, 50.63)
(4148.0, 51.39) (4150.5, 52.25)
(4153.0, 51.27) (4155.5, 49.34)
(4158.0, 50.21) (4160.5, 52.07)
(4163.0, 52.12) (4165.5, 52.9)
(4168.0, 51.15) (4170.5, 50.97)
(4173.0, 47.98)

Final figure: 6.4 AA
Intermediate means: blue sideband 50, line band 41.9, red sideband 50.5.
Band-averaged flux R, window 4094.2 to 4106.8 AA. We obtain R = 32.8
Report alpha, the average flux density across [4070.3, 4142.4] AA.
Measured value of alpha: 45.3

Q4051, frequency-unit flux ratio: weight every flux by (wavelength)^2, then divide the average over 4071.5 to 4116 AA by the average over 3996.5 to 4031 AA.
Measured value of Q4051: 0.9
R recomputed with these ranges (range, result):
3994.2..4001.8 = 49.2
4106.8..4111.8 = 42.2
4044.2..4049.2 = 49.5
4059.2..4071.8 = 50.1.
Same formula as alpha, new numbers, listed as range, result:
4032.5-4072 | 50.7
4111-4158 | 49.4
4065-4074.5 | 49.8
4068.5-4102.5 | 44.4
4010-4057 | 51.1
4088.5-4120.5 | 40.6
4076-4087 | 48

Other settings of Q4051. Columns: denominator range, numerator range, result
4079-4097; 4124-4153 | 1.11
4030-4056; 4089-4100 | 0.83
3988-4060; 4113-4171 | 1.05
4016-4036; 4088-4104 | 0.76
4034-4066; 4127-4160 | 1.03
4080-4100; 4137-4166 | 1.19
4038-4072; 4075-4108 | 0.84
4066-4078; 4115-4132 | 1.01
